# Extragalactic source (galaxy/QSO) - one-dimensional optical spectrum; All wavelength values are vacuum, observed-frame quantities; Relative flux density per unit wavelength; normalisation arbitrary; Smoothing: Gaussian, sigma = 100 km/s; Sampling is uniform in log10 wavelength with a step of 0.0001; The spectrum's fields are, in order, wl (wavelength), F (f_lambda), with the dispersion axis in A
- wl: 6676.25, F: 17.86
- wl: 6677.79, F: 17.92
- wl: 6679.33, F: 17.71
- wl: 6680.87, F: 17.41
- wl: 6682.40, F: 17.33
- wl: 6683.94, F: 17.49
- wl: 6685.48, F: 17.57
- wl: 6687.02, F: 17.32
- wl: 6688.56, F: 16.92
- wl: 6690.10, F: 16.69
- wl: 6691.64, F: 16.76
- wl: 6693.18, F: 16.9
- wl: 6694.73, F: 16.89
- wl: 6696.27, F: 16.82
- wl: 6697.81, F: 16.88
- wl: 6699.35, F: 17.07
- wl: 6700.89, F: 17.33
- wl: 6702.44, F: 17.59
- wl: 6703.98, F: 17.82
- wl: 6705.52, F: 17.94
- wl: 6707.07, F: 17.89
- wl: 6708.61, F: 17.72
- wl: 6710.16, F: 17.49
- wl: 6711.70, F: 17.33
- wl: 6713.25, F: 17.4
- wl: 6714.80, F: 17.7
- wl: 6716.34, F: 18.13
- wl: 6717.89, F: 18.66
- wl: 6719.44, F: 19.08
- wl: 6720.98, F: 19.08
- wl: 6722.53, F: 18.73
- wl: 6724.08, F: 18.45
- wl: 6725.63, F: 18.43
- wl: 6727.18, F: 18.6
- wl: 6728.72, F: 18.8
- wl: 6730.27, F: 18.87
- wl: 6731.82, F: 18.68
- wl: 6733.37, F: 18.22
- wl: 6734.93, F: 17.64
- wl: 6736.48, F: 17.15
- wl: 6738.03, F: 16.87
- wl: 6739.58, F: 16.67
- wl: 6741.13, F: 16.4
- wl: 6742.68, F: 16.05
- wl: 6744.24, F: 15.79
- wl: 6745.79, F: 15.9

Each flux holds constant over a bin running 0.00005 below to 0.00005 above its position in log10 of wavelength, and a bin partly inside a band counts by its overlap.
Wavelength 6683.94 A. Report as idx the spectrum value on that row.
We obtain 17.49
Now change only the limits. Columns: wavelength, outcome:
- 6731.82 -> 18.68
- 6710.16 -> 17.49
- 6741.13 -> 16.4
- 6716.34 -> 18.13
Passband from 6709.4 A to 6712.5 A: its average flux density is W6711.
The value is 17.4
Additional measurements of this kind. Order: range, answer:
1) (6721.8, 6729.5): 18.6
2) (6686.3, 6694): 16.9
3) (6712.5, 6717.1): 17.8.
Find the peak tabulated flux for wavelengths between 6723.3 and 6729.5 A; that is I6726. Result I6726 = 18.8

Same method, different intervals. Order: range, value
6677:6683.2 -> 17.92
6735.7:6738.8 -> 17.15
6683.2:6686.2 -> 17.57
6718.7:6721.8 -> 19.08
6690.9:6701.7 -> 17.33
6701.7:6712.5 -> 17.94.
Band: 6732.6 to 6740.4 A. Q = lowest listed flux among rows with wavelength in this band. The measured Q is 16.67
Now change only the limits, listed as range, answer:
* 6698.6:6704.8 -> 17.07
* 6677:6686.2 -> 17.33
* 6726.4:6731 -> 18.6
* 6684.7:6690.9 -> 16.69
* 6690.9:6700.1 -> 16.76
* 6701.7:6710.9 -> 17.49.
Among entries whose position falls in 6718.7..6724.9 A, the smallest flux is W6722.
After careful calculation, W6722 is 18.45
